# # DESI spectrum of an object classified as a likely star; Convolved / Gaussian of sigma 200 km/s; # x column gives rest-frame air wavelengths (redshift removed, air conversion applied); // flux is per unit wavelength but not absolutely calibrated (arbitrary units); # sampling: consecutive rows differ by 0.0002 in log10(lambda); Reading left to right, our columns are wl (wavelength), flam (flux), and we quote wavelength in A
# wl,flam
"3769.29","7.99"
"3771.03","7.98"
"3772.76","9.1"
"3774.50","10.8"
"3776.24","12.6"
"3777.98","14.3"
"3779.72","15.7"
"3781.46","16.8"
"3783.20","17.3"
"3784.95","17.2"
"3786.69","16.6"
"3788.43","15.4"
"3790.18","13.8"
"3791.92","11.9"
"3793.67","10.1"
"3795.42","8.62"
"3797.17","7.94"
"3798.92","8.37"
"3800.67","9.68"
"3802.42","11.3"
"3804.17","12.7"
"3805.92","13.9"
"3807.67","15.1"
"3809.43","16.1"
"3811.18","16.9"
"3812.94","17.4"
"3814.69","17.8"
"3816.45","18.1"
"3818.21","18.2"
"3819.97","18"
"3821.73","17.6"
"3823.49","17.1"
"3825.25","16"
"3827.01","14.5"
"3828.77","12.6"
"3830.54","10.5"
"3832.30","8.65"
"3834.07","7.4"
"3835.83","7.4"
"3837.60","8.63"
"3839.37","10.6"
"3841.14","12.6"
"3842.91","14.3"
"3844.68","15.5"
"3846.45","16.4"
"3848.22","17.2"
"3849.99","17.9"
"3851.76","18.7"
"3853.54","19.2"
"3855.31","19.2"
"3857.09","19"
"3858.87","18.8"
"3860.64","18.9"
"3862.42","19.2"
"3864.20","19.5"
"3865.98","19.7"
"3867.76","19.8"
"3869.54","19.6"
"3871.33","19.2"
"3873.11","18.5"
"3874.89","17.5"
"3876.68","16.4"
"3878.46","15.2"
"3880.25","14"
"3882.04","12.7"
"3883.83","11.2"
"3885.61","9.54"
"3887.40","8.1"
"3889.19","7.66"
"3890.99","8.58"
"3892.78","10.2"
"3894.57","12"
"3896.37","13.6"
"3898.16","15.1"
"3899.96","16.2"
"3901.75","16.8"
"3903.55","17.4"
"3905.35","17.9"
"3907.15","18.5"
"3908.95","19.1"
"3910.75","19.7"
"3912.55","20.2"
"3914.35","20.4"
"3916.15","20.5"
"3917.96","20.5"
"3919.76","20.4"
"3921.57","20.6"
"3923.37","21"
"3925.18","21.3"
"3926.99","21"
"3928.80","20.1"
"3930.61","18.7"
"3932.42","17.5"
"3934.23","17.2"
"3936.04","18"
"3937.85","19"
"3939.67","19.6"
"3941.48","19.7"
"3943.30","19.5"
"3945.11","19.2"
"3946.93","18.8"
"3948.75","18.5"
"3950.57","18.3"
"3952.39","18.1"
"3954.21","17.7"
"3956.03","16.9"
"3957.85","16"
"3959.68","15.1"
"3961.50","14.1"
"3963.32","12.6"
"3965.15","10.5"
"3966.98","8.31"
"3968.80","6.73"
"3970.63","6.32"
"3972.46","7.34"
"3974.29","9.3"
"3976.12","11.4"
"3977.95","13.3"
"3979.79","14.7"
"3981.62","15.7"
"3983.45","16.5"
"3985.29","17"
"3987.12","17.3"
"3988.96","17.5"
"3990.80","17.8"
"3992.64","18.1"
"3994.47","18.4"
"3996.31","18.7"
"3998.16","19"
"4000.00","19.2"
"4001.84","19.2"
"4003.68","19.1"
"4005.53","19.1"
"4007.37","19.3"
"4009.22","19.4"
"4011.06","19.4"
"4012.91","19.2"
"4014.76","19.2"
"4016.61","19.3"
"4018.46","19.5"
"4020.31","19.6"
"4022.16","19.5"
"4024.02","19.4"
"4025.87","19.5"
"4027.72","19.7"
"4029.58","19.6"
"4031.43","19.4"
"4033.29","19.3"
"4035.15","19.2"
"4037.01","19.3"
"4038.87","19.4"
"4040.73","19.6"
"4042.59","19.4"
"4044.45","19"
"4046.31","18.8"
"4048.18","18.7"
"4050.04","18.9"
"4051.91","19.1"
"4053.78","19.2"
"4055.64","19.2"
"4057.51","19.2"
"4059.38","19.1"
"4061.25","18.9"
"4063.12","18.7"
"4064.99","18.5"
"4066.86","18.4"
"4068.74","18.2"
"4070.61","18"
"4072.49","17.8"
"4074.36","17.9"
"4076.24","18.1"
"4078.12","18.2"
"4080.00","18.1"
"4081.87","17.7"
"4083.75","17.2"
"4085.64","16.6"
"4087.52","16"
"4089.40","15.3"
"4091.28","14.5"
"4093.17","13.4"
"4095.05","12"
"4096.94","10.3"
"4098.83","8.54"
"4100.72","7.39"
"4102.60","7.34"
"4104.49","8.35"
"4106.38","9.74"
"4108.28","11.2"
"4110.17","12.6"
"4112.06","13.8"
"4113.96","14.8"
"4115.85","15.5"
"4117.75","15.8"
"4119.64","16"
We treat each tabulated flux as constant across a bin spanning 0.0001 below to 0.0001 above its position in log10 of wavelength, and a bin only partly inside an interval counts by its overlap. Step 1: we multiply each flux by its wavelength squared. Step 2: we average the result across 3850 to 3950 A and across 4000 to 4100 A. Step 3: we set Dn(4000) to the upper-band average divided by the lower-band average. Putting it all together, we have 1.12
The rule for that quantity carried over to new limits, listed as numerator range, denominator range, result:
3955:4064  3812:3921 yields 1.17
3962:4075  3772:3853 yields 1.40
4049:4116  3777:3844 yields 1.30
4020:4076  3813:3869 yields 1.33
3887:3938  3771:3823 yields 1.30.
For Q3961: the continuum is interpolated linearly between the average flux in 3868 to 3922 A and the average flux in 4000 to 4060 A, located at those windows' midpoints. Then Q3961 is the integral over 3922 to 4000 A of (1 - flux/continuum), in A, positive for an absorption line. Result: 5.4 A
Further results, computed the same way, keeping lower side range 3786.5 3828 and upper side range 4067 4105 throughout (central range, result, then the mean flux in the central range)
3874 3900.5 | 3.5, 12.5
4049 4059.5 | -3.2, 19.1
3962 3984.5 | 5.2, 11.1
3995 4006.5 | -3.5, 19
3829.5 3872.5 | -4.3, 15.8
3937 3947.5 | -3.5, 19.3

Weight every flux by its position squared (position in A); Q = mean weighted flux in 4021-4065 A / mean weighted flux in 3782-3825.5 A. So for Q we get 1.49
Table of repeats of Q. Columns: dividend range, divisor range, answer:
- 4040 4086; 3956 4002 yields 1.34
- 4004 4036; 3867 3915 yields 1.35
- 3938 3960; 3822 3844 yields 1.63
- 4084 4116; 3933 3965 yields 0.76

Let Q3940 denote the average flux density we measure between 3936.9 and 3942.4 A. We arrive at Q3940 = 19.4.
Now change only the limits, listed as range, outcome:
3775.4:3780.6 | 14.2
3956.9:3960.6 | 15.6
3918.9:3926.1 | 20.8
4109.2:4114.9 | 13.7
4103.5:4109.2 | 9.72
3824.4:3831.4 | 13.4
